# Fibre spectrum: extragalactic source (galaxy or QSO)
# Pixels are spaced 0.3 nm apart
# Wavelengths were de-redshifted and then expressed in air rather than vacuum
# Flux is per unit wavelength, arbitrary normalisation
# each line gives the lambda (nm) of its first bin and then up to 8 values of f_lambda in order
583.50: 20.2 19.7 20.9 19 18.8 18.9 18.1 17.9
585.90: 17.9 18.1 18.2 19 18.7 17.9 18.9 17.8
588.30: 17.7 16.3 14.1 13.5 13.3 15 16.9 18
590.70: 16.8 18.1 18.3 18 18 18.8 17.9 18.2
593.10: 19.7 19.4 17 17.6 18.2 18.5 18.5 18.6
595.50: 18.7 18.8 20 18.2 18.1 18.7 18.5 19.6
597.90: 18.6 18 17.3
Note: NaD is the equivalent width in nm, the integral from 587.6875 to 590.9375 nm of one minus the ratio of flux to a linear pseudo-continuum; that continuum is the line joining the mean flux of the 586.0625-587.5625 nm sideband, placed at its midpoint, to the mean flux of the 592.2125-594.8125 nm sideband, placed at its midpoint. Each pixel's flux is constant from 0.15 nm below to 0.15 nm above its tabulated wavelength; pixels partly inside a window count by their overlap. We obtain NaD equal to 0.39 nm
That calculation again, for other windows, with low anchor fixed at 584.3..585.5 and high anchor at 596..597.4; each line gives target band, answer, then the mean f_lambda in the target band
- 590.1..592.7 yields 0.10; 17.9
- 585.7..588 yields 0.04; 18.3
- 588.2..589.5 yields 0.25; 15.1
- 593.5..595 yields 0.05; 18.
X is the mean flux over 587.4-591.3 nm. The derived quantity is 16.5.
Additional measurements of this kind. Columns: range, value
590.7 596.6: 18.4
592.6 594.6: 18.4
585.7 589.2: 17.5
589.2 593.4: 17.4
